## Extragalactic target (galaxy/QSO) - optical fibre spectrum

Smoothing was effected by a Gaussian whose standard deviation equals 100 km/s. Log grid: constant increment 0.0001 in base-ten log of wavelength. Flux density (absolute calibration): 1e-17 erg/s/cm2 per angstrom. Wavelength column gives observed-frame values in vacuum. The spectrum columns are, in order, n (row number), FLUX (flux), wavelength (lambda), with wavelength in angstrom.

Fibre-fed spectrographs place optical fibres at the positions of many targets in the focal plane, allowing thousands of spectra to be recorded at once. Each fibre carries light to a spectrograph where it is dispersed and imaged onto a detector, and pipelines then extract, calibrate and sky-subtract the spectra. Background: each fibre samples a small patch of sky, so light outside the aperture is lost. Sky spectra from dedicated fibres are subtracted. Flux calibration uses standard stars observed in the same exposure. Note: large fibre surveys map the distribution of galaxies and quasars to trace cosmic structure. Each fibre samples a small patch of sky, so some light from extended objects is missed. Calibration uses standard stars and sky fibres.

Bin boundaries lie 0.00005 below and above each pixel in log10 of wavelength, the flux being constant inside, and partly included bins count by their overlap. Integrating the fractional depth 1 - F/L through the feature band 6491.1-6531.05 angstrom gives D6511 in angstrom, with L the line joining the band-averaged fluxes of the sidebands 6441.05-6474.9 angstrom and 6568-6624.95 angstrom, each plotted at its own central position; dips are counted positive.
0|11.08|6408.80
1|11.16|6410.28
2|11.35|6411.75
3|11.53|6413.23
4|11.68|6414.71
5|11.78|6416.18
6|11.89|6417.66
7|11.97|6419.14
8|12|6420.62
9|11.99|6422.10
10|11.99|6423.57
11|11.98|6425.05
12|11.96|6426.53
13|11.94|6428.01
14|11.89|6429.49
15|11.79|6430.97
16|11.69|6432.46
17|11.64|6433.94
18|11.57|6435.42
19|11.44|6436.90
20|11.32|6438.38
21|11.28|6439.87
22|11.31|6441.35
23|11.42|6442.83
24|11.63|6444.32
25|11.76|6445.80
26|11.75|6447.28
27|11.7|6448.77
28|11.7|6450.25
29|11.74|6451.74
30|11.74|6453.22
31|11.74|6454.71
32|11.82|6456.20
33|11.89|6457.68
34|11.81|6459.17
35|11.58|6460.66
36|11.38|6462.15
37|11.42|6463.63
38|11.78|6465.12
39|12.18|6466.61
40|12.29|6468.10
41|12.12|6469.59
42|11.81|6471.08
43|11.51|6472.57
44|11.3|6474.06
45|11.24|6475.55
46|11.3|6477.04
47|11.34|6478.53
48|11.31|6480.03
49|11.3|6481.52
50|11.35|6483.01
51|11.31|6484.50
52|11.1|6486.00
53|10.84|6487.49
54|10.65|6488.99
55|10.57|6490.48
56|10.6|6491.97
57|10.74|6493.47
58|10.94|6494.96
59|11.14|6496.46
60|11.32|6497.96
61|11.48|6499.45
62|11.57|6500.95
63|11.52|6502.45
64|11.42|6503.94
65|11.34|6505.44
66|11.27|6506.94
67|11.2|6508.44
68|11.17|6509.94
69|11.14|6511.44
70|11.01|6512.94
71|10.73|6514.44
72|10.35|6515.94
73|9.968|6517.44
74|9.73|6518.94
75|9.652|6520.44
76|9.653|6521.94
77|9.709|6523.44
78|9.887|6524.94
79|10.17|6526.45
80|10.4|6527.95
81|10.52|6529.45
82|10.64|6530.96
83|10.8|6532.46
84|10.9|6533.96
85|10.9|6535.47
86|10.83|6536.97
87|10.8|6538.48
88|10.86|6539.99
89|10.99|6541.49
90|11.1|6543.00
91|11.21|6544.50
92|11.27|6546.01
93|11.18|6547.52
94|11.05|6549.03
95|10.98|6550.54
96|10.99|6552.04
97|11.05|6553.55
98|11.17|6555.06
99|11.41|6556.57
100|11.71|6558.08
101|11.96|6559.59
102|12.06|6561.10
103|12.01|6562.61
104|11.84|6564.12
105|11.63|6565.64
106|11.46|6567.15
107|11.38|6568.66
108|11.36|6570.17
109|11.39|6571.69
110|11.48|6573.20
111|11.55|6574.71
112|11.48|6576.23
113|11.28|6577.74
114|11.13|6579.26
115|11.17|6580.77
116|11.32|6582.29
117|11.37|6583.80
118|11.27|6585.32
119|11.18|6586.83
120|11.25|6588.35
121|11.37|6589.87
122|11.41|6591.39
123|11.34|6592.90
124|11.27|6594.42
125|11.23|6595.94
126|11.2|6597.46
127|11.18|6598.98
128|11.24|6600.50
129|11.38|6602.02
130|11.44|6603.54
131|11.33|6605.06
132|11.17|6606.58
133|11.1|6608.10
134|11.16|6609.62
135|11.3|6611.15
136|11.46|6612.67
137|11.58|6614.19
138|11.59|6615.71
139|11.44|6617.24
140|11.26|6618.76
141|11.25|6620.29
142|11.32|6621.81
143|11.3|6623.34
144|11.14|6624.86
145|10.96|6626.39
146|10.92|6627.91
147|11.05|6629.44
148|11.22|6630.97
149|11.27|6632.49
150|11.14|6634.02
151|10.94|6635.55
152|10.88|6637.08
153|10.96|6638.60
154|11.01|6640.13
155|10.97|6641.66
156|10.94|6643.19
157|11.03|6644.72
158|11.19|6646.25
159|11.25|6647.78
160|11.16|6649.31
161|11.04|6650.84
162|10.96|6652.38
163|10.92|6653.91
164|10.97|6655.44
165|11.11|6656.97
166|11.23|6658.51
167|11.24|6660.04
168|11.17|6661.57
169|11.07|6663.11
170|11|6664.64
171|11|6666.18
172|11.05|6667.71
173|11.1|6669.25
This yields 2.9 angstrom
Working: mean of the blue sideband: 11.7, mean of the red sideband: 11.3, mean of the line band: 10.7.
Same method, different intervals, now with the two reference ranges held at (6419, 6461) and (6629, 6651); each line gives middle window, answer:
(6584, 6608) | -0.14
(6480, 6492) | 0.59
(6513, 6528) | 1.84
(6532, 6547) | 0.56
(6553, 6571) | -0.42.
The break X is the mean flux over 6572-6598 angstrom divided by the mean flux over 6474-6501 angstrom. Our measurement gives 1.02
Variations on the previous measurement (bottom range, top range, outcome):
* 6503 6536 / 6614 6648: 1.05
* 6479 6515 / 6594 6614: 1.01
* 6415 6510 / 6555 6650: 0.98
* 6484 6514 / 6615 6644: 1.00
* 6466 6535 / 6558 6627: 1.04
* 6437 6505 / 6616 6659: 0.97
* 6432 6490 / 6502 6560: 0.94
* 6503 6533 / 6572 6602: 1.07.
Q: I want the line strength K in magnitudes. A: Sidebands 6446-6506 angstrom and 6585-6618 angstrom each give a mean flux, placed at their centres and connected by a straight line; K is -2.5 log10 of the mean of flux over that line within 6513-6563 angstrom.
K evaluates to 0.06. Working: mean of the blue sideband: 11.4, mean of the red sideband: 11.3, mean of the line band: 10.8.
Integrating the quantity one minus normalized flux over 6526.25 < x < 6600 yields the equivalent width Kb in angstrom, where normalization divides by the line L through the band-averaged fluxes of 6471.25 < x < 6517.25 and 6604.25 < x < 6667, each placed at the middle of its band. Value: -0.6 angstrom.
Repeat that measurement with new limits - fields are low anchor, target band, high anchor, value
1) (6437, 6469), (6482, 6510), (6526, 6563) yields 0.64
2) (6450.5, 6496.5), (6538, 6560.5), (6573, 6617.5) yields 0.33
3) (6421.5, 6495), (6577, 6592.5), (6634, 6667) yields -0.08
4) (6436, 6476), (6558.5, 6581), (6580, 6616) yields -0.36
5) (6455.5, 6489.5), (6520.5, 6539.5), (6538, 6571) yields 1.64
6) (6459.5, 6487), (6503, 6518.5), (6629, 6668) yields 0.67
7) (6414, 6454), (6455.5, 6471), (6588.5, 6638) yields -0.24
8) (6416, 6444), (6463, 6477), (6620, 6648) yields -0.15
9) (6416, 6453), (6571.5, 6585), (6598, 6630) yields 0.01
